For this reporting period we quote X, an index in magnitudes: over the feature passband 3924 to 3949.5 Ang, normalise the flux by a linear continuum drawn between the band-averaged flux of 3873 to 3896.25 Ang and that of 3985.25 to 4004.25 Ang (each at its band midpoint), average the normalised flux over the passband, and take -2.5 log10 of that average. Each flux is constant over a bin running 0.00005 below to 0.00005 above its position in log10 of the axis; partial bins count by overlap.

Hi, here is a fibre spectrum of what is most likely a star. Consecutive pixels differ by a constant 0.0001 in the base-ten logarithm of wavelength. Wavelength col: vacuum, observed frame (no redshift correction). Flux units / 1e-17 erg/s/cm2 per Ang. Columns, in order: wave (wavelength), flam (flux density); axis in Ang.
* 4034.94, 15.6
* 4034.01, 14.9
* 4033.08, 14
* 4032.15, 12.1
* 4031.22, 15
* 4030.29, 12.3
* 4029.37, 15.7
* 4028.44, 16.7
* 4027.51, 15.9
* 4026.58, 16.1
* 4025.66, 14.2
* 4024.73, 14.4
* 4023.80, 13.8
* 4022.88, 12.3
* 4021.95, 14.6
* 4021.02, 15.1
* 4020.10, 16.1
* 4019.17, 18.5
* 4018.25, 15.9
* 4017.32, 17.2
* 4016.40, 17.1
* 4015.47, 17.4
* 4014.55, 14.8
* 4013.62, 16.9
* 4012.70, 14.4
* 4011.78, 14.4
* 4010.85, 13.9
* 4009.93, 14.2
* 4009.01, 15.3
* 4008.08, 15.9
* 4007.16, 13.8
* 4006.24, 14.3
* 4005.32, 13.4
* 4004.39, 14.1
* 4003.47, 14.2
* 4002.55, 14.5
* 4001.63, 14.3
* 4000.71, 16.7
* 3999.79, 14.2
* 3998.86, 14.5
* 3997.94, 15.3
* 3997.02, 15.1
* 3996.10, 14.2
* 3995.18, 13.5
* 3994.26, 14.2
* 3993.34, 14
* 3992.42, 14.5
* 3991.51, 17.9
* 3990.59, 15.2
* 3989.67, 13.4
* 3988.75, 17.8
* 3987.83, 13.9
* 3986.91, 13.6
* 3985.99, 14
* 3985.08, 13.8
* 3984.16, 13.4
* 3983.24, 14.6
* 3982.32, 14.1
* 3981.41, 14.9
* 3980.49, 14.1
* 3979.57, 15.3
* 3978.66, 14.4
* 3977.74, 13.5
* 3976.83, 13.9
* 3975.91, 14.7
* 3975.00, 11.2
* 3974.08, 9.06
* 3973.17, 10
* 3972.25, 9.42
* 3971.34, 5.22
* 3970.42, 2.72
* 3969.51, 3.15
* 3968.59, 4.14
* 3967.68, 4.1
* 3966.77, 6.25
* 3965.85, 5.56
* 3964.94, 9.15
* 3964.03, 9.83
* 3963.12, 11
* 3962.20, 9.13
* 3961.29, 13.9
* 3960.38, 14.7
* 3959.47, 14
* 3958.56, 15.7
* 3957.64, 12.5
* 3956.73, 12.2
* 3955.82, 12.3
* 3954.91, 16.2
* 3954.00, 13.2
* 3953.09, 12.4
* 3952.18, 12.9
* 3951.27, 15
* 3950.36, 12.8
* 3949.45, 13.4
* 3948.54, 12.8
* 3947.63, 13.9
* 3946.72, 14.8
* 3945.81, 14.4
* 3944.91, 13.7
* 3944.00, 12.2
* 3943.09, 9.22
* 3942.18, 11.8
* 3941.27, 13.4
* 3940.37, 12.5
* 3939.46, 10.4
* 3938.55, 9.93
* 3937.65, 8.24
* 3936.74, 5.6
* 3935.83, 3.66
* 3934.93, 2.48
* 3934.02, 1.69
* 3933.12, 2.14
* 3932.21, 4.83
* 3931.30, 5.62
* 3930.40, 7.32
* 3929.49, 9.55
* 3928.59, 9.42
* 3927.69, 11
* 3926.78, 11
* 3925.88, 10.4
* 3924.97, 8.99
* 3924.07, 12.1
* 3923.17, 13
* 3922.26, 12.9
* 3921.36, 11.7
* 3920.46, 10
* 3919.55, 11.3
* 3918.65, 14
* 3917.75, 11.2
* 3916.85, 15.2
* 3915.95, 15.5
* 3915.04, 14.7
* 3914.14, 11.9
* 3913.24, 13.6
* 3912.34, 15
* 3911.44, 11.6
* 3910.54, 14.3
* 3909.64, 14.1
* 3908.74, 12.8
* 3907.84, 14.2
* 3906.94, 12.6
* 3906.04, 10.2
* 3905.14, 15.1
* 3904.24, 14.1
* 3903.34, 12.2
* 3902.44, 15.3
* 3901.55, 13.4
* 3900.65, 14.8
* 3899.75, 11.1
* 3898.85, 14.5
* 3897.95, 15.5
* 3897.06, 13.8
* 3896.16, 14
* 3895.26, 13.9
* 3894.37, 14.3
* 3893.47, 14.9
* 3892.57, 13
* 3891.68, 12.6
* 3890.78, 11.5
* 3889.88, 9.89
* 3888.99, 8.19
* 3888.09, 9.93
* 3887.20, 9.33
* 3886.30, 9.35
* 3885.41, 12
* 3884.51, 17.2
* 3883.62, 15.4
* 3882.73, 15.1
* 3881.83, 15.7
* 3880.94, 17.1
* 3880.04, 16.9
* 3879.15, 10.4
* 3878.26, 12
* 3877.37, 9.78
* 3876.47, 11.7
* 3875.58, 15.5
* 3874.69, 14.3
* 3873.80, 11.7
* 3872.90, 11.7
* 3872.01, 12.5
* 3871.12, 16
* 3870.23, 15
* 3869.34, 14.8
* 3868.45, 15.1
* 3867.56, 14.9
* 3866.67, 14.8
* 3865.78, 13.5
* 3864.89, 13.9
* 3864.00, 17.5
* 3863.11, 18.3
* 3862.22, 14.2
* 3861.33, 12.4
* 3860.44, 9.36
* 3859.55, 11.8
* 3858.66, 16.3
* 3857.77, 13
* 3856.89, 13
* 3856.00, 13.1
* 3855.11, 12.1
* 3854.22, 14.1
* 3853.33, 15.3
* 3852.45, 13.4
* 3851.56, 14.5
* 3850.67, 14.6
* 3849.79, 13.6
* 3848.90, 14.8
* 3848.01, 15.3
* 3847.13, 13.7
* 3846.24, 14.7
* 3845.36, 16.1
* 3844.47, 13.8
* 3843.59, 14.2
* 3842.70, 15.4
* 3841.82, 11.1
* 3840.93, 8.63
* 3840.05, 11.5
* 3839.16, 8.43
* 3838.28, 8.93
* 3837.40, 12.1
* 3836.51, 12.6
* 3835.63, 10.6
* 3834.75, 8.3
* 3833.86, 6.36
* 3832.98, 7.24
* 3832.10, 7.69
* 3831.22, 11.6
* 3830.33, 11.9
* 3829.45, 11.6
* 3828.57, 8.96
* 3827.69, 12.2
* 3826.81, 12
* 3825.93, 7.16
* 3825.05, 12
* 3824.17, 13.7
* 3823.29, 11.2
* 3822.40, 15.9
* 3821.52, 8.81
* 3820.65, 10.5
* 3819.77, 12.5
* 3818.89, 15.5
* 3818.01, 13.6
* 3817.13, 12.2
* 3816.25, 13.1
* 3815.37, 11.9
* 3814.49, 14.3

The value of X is 0.41 mag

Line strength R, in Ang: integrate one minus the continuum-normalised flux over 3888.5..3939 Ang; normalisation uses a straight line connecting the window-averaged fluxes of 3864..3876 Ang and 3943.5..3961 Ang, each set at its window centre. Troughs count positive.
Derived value 9.4 Ang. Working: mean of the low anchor 14.3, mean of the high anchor 13.6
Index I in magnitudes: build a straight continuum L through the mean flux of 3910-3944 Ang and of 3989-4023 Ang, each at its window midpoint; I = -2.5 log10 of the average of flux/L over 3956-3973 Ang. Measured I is 0.34 mag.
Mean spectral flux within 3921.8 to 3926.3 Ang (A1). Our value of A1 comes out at 11.5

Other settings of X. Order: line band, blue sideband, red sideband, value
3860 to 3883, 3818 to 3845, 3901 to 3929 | -0.178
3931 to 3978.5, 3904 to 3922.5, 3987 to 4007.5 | 0.340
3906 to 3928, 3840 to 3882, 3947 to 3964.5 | 0.066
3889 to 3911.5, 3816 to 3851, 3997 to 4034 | -0.024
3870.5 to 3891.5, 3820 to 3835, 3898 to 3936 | -0.165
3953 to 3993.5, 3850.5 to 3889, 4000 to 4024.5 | 0.226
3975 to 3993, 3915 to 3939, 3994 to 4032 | -0.114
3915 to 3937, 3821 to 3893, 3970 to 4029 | 0.392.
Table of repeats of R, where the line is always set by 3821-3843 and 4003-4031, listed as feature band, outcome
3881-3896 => -1.02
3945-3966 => 1.21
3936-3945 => 1.96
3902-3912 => -0.73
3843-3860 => -4.62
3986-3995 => -0.25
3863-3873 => -2.92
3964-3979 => 5.88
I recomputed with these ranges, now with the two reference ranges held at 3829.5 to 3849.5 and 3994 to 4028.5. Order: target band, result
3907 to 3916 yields -0.049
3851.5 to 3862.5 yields -0.109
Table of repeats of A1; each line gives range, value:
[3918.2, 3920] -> 12.7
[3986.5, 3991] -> 14.8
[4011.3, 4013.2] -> 14.5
